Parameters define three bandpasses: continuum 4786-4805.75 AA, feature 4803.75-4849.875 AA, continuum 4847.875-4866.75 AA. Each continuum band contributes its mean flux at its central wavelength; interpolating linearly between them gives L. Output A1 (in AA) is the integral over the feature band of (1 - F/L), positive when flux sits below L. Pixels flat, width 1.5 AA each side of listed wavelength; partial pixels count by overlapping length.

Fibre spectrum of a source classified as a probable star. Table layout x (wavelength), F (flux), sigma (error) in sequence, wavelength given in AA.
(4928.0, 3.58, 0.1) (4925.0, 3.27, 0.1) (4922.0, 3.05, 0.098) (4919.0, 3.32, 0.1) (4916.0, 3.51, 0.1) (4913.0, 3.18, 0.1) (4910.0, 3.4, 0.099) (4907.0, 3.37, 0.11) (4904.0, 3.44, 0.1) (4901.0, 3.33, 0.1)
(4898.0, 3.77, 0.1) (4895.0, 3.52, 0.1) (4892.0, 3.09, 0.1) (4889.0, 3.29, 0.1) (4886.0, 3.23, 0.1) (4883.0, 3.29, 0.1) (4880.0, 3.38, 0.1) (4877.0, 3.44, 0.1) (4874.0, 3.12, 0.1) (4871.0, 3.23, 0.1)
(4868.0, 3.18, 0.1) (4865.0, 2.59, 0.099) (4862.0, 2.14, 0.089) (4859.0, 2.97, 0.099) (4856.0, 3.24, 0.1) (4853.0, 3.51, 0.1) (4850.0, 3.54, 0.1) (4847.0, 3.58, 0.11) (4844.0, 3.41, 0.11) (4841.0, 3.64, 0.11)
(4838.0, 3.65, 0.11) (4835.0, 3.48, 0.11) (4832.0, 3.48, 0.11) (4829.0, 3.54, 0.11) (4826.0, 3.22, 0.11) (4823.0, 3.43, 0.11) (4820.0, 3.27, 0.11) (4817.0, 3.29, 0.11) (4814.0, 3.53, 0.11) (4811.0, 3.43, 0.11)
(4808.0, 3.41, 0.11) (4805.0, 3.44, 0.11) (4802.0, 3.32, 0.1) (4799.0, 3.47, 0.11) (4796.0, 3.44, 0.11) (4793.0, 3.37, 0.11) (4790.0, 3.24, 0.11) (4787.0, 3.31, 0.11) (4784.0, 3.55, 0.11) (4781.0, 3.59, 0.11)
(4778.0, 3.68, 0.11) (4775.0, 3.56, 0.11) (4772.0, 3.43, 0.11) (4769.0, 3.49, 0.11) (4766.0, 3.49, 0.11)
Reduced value -3.8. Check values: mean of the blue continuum 3.37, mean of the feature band 3.46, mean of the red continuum 3.02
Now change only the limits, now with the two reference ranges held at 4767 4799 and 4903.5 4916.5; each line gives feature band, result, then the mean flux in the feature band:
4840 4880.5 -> 2.4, 3.2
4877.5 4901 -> 0.1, 3.37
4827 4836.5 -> -0.2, 3.49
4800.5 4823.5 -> 0.4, 3.39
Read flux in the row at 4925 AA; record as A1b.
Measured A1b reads 3.27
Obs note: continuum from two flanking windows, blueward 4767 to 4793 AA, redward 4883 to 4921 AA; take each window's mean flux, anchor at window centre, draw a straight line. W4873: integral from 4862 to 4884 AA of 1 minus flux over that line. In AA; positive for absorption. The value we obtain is 1.86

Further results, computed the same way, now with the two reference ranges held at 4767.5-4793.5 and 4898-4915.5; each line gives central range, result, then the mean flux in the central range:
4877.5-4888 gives 0.3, 3.31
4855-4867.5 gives 2.4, 2.75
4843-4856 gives -0.2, 3.48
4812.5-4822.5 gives 0.2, 3.37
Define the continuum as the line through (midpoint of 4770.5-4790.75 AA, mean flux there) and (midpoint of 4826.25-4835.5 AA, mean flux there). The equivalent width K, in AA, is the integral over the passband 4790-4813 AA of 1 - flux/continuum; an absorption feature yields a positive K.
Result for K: 0.5 AA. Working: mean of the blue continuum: 3.49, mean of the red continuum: 3.46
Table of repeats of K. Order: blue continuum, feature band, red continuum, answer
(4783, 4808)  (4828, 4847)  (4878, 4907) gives -0.9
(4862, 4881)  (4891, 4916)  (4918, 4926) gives -2.0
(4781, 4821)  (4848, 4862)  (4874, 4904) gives 0.7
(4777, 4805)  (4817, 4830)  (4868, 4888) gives 0.1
